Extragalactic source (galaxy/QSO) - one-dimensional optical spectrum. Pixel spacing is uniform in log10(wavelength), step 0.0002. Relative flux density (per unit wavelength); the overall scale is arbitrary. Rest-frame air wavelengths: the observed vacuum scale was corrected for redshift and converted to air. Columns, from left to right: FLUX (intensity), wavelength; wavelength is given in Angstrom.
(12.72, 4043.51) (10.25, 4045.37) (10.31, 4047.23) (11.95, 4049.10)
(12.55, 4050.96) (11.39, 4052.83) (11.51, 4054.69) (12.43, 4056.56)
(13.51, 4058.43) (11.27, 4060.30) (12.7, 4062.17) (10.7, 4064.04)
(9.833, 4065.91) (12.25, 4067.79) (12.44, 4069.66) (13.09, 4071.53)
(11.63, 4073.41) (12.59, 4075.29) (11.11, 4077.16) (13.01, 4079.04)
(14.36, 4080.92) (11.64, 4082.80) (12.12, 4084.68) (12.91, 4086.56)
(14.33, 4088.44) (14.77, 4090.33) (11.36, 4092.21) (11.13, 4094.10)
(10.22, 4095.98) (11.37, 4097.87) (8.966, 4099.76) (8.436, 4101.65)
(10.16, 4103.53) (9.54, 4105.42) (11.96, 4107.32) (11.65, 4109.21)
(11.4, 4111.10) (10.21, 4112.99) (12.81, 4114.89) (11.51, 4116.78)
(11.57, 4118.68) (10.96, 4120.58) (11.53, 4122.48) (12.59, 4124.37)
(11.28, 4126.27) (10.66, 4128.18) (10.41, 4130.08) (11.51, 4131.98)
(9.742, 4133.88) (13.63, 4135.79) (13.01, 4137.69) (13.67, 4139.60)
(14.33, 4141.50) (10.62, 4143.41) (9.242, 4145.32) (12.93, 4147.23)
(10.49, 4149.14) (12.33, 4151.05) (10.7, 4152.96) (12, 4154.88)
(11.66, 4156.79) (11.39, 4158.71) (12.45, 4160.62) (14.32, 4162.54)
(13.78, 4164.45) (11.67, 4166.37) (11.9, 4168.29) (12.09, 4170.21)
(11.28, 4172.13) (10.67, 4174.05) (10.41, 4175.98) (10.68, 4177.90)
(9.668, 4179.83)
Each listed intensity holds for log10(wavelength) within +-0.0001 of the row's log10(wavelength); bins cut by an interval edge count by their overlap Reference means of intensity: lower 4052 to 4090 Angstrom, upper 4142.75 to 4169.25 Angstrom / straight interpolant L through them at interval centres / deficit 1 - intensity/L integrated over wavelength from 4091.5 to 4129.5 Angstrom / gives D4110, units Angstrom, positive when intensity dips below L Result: 3.51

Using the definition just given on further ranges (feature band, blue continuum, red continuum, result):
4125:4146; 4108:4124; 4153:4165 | 0.4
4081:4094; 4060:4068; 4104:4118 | -1.8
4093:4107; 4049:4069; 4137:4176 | 2.1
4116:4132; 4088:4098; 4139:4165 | 1.1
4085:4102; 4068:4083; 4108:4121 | 0.6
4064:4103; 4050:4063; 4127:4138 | 0.3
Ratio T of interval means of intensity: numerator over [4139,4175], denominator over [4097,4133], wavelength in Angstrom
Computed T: 1.09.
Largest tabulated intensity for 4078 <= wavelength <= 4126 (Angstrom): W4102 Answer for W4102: 14.77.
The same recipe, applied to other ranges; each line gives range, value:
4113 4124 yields 12.81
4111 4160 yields 14.33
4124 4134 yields 12.59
